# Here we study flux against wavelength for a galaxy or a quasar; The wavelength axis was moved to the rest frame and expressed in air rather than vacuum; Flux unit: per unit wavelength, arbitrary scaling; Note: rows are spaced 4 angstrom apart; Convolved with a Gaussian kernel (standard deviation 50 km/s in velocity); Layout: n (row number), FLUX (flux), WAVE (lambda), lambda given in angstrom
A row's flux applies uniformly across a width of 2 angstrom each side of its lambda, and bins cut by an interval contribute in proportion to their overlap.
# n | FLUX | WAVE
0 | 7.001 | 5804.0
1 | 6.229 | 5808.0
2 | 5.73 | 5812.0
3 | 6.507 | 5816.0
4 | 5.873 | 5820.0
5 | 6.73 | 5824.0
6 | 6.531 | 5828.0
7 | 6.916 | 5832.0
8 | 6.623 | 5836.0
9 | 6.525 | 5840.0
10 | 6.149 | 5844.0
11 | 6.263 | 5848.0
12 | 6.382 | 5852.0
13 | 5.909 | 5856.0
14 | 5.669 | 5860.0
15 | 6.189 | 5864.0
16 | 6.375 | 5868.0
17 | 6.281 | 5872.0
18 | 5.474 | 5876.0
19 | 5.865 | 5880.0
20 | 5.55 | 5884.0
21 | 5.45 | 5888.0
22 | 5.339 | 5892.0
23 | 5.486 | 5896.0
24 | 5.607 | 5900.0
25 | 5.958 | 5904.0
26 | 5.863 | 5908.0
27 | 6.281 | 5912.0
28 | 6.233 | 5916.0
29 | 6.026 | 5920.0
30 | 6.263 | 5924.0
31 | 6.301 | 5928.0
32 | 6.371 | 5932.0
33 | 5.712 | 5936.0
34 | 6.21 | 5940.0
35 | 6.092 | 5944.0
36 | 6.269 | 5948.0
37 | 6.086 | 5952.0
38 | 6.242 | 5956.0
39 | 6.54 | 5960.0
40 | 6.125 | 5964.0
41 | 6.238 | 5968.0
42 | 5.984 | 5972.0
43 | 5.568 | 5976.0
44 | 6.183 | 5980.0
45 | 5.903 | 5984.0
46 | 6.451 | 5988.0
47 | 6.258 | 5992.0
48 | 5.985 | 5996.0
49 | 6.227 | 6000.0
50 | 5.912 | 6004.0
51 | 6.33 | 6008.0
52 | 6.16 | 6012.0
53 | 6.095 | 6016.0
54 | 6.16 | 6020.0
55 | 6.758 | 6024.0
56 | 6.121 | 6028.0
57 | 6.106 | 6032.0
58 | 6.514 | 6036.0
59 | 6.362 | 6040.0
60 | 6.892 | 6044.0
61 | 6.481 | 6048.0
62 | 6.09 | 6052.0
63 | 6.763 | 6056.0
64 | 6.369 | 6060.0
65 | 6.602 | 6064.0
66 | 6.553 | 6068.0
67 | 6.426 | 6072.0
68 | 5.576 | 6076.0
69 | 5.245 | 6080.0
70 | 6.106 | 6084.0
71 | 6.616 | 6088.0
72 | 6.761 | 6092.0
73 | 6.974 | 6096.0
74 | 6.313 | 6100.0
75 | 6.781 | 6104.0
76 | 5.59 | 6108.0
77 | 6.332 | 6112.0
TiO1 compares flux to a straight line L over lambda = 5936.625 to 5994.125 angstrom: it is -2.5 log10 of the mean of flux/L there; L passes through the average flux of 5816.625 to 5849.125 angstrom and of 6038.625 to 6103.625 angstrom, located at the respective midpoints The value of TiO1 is 0.048 mag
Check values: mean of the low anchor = 6.46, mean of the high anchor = 6.39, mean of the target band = 6.14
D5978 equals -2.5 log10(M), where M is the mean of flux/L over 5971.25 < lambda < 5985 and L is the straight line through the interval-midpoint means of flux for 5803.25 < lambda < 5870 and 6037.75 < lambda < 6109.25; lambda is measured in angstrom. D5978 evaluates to 0.079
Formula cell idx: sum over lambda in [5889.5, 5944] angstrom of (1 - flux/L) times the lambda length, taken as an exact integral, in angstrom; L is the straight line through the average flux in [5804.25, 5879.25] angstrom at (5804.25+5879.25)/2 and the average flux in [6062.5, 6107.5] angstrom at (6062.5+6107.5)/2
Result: 2.6 angstrom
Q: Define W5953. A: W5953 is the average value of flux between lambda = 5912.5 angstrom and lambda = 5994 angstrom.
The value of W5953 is 6.16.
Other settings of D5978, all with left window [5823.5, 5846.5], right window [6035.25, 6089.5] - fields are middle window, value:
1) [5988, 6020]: 0.04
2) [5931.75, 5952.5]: 0.06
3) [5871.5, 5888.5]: 0.15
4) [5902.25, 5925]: 0.07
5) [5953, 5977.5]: 0.05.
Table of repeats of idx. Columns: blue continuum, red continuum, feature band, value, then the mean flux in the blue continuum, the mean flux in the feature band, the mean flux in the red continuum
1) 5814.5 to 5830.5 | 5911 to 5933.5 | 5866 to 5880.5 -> 0.73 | 6.42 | 6.01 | 6.24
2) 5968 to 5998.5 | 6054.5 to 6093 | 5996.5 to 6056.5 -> -1.39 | 6.06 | 6.31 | 6.28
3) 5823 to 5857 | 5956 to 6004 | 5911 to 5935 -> 0.15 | 6.46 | 6.22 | 6.13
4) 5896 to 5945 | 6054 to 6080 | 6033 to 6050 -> -0.77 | 6.05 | 6.54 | 6.29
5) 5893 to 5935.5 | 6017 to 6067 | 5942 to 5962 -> -0.36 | 6.01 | 6.25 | 6.43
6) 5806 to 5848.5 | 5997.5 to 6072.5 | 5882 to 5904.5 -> 2.94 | 6.37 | 5.54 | 6.36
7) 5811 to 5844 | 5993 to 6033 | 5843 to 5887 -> 2.69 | 6.43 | 5.99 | 6.19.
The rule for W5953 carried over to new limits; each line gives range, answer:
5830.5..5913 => 6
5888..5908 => 5.61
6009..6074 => 6.4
